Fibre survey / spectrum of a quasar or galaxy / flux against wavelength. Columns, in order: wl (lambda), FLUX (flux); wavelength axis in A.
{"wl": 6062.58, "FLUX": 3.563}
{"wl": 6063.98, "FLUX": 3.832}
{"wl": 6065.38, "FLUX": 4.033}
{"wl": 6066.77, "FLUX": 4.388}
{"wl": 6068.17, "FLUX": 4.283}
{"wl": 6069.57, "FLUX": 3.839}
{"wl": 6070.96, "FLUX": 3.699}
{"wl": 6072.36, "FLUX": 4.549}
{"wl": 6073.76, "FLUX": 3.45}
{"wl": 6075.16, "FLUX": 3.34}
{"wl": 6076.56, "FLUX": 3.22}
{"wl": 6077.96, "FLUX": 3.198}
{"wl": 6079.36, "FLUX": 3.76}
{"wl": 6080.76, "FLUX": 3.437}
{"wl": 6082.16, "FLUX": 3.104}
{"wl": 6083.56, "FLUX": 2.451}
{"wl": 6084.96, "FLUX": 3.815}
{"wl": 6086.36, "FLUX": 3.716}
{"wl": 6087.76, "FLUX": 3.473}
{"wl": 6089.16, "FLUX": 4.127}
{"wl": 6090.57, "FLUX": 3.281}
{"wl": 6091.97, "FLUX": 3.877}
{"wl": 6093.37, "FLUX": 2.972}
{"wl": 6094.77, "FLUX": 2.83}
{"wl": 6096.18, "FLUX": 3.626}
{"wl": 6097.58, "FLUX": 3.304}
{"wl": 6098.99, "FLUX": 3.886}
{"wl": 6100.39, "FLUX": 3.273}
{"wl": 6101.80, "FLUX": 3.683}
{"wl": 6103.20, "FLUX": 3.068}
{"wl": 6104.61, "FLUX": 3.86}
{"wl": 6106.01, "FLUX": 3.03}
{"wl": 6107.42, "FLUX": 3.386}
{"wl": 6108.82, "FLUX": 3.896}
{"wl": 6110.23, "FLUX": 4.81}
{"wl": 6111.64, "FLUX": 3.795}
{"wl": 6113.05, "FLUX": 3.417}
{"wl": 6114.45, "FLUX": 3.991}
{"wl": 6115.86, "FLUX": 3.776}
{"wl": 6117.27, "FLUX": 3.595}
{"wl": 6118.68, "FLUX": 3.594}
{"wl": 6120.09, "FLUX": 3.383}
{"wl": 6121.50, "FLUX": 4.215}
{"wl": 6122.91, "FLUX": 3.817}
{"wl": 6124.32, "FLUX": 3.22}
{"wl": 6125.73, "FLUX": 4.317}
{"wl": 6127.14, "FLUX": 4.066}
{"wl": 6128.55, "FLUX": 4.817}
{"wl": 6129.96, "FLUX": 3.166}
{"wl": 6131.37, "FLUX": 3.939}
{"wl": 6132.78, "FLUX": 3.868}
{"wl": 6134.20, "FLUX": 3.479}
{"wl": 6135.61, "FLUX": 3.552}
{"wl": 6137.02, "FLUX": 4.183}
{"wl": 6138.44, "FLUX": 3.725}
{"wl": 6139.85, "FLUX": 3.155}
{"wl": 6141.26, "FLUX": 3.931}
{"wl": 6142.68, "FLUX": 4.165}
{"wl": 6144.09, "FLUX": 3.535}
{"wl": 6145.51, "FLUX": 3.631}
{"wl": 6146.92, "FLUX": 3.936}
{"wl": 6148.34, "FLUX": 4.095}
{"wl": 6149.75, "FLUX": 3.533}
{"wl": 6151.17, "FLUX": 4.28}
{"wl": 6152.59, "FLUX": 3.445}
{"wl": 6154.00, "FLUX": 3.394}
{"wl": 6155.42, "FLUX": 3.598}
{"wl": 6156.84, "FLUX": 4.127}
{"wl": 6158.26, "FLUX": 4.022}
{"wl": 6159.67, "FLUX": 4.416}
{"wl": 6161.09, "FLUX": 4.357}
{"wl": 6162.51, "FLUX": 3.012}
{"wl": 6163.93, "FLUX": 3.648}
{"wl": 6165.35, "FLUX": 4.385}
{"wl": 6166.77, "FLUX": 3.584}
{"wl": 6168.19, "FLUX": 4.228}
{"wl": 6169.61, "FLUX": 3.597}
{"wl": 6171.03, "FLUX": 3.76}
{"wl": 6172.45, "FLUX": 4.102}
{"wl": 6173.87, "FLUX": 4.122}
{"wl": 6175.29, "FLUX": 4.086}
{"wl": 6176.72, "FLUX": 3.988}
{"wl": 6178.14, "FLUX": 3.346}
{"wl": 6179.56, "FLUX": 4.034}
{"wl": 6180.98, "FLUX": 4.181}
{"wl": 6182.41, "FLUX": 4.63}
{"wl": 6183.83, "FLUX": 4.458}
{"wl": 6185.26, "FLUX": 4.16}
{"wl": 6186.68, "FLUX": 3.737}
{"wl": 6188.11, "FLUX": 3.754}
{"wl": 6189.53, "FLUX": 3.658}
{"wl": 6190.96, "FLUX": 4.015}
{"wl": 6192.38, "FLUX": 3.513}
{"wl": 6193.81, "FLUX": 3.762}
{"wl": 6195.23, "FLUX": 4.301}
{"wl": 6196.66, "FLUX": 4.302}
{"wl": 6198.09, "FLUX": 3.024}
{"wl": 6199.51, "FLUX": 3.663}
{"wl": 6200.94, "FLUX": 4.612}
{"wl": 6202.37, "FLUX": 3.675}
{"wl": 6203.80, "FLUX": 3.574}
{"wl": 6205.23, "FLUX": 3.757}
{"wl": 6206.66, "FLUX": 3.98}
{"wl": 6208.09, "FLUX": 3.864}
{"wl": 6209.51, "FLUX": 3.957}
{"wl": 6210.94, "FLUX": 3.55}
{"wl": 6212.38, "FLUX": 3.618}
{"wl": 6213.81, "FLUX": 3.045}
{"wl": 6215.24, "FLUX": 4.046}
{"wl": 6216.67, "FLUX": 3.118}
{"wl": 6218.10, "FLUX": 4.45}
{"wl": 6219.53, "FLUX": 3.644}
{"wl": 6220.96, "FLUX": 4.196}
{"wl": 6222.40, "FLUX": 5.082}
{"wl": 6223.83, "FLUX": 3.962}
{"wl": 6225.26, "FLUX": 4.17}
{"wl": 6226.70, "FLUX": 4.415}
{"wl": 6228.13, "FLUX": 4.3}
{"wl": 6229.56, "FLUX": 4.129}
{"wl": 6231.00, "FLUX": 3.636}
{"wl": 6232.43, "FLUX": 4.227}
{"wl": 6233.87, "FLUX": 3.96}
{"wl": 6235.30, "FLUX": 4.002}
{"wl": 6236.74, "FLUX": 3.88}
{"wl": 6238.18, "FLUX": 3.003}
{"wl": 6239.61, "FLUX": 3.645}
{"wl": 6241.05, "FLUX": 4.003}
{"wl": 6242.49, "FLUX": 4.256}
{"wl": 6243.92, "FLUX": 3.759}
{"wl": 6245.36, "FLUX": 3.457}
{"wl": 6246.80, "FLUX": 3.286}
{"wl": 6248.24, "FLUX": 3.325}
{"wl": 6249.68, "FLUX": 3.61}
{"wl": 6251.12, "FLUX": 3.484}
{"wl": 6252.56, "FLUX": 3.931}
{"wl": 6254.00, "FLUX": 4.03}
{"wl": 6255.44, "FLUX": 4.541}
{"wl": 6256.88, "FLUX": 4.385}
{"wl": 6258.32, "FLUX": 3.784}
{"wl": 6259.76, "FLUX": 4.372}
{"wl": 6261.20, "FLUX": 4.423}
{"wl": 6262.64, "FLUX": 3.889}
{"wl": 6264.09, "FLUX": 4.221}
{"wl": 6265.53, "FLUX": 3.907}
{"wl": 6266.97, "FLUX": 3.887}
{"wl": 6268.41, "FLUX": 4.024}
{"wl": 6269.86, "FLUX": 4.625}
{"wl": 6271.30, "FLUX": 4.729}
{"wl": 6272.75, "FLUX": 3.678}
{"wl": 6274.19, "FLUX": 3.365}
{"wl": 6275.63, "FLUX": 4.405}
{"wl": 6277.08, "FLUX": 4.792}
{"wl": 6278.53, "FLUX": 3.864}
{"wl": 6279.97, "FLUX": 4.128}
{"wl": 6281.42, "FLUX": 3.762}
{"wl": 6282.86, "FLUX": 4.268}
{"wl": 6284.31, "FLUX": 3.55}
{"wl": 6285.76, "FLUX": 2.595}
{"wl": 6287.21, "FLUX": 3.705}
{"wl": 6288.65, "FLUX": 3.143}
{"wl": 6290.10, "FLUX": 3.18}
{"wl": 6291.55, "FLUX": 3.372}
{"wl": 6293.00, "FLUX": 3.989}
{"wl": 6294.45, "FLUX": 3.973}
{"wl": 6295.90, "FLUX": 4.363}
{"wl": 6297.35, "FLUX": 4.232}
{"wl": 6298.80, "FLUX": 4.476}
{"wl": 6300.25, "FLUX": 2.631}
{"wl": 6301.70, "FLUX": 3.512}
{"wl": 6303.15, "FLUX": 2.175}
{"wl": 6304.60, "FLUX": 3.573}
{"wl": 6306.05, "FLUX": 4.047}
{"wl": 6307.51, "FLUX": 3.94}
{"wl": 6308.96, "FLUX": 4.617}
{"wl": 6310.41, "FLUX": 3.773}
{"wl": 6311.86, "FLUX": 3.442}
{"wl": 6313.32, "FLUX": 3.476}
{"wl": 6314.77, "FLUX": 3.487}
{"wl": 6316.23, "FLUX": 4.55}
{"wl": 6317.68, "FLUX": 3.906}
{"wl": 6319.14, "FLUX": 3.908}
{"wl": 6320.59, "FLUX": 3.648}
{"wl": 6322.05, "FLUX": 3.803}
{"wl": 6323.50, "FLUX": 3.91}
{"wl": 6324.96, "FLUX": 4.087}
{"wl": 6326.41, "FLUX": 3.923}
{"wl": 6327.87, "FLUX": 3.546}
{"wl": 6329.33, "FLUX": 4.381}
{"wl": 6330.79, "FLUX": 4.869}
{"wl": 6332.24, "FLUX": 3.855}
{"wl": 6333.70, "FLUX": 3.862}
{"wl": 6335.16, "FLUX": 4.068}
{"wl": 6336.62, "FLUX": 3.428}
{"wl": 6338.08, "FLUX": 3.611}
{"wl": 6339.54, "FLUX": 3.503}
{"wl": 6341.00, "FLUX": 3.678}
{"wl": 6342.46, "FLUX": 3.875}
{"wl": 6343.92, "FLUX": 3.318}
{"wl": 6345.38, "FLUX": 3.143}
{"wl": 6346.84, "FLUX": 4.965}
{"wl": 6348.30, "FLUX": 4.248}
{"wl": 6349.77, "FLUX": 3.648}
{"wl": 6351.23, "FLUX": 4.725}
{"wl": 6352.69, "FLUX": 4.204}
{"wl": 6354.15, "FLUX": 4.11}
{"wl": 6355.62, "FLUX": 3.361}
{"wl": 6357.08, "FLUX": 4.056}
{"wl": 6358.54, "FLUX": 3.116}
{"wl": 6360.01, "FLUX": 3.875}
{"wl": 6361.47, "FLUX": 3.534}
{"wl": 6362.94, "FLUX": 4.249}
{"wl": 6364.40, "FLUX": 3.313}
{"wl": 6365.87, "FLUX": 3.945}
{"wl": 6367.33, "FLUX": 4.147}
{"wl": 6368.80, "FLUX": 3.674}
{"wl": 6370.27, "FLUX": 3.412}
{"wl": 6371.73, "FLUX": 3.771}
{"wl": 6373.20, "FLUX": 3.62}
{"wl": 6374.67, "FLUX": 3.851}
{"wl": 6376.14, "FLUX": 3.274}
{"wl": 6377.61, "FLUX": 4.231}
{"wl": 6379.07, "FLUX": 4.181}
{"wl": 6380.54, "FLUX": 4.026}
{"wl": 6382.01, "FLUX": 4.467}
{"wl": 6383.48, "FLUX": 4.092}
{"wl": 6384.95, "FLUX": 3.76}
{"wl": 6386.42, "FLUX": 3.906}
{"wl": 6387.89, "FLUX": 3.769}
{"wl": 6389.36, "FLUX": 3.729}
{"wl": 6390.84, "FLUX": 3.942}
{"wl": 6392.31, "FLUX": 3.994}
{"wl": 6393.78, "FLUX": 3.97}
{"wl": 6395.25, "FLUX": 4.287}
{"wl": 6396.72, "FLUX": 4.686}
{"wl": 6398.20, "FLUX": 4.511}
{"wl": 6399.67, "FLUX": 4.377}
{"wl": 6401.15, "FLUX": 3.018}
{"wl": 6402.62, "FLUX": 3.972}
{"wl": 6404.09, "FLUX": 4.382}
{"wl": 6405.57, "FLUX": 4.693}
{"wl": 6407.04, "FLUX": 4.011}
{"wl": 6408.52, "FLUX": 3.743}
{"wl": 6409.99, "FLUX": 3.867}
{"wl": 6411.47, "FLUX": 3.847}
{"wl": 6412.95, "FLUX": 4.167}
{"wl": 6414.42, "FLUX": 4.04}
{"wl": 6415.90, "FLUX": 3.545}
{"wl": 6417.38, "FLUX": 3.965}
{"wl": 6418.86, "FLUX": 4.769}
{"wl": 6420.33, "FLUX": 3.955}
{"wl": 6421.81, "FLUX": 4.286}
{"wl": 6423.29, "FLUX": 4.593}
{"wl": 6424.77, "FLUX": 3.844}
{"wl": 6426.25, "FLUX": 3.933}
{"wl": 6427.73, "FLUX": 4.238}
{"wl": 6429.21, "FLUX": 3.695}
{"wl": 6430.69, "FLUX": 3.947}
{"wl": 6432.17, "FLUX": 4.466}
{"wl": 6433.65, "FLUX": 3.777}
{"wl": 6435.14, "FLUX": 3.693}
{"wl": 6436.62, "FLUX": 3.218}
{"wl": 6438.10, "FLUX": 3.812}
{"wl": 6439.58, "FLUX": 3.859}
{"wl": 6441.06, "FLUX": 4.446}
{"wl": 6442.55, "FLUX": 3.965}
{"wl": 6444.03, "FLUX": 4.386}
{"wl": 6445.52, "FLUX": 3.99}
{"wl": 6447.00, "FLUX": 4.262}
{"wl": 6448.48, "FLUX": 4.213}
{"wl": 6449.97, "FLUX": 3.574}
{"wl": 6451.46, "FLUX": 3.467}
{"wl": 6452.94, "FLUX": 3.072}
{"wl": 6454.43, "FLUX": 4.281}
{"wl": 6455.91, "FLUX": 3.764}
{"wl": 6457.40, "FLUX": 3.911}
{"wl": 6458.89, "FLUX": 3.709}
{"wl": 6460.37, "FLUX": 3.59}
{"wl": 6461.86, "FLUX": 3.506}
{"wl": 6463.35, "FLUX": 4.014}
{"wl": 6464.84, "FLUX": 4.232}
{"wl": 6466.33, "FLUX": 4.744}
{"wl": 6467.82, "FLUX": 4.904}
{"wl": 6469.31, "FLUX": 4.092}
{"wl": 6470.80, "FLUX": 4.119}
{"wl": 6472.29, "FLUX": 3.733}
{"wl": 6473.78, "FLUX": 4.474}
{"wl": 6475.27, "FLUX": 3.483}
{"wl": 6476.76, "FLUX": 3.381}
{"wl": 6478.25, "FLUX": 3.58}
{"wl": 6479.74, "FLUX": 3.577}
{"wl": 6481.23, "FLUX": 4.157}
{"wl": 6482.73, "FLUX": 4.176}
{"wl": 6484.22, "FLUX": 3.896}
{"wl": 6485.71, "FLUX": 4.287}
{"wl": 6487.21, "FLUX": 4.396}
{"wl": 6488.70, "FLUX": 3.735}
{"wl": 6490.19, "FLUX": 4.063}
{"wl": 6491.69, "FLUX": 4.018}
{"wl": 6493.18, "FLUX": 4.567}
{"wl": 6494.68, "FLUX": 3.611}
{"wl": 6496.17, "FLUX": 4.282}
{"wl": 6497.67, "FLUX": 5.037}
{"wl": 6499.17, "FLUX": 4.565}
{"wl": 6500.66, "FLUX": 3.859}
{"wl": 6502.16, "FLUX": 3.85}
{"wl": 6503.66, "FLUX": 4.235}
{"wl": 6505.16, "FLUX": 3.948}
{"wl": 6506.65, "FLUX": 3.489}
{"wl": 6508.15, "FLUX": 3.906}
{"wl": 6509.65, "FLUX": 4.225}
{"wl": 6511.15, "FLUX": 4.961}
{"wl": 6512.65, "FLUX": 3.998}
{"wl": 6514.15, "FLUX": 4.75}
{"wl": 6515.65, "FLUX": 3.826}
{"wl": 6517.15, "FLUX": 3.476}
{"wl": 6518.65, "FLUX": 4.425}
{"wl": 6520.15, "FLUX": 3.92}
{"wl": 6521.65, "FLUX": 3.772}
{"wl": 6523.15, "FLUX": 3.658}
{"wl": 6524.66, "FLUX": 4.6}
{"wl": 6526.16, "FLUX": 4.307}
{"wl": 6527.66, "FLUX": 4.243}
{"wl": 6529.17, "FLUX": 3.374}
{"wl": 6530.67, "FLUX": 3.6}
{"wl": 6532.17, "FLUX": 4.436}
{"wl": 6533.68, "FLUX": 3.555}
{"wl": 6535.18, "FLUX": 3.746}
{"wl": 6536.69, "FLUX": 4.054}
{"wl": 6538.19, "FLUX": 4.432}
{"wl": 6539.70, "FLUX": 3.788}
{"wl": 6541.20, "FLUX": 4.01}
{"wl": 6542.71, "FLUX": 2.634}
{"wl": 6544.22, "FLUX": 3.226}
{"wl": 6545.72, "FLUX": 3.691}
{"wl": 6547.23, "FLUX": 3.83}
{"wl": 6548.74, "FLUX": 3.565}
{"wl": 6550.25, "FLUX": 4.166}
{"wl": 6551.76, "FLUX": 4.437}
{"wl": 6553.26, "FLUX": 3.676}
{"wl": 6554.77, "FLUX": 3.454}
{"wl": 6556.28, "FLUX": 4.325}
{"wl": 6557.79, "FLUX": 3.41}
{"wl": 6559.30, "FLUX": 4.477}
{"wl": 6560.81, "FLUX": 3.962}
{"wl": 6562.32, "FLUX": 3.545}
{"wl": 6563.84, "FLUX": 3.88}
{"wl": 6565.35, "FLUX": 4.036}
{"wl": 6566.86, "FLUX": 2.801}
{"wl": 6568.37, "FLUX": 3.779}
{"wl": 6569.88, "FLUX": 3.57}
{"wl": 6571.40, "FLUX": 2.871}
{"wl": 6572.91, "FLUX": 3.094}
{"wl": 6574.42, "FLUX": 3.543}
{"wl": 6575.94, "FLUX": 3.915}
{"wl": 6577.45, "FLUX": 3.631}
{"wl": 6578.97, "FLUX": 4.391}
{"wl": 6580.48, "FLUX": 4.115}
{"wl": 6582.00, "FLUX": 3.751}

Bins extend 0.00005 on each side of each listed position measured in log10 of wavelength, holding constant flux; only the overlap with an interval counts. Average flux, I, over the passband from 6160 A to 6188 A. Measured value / 3.97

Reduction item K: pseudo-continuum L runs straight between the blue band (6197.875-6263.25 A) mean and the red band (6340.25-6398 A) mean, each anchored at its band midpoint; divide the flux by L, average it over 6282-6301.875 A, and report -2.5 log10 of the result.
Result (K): 0.073 mag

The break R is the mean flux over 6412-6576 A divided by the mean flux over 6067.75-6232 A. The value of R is 1.04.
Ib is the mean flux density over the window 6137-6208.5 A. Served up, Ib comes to 3.88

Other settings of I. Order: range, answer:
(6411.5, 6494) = 3.99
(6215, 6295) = 3.92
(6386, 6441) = 4.02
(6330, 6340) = 3.9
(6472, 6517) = 4.06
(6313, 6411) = 3.92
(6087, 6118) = 3.59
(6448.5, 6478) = 3.9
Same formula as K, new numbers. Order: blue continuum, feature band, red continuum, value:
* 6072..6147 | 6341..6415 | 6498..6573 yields -0.042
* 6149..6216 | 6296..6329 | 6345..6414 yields 0.043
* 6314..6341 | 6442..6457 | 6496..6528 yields 0.045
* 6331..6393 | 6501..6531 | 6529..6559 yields -0.064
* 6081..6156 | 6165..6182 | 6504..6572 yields -0.075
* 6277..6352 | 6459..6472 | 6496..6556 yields -0.050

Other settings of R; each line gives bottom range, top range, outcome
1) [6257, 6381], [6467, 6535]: 1.05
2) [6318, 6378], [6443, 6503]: 1.04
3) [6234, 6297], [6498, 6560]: 1.02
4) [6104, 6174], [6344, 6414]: 1.03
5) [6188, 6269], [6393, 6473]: 1.03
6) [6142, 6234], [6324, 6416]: 1.00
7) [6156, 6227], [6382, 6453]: 1.02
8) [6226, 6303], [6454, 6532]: 1.04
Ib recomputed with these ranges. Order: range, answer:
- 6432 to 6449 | 3.99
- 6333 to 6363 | 3.83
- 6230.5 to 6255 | 3.74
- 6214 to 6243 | 3.99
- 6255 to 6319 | 3.88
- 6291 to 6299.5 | 4.08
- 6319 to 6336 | 3.99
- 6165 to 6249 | 3.9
